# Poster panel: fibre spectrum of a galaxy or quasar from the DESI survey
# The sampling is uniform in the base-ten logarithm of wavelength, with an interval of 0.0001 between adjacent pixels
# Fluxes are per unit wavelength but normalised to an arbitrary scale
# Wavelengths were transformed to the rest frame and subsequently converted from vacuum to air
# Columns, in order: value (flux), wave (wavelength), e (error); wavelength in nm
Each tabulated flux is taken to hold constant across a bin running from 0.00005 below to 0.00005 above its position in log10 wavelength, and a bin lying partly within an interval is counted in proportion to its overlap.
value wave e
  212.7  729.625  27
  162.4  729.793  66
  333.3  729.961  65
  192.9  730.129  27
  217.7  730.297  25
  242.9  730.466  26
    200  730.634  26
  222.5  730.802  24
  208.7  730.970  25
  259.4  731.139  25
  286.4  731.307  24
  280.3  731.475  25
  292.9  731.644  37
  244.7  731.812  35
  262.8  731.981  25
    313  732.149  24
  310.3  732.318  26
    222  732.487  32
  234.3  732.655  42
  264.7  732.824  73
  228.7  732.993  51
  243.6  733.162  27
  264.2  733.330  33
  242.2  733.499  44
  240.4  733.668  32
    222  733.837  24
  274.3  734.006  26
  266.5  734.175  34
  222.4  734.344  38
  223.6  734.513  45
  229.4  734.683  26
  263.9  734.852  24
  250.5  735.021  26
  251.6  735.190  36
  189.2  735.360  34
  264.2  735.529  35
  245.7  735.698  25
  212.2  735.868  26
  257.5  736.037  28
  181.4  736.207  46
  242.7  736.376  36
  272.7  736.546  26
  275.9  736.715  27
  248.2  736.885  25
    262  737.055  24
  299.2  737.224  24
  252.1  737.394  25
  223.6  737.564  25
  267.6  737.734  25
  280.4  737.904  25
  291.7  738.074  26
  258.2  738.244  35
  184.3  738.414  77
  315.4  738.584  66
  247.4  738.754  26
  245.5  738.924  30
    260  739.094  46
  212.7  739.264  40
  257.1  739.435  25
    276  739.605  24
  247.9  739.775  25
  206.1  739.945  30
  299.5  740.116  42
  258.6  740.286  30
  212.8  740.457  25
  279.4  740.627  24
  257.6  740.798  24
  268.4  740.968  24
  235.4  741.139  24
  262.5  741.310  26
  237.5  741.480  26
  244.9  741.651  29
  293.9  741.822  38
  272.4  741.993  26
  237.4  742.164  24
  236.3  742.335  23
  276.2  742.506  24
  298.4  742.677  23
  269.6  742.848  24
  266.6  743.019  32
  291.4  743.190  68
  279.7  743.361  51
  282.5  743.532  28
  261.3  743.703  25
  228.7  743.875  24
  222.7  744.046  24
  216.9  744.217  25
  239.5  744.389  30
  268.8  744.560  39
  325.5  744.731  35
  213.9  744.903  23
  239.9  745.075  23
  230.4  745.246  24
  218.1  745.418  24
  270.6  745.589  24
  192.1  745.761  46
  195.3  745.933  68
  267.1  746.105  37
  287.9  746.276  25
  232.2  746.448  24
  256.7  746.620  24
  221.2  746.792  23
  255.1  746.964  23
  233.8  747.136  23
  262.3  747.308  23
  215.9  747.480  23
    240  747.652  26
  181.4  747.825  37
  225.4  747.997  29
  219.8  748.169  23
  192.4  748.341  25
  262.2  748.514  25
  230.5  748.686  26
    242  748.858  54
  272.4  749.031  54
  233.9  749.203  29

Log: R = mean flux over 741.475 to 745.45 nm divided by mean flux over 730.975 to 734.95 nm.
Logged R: 1.01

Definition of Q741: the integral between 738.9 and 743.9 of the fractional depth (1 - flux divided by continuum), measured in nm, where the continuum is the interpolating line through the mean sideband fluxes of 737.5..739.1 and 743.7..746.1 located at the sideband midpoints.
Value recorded -0.22 nm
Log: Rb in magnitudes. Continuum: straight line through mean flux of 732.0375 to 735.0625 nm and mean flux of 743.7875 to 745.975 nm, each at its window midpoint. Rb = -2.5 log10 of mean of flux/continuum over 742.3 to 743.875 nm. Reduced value -0.14 mag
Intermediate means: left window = 251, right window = 236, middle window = 272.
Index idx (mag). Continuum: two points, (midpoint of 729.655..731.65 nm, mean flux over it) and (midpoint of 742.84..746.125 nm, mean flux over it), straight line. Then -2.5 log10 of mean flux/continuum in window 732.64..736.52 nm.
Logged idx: 0.01 mag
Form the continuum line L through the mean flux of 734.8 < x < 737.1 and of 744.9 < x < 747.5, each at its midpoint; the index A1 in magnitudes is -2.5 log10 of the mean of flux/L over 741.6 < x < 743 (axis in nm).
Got -0.11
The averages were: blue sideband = 244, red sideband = 238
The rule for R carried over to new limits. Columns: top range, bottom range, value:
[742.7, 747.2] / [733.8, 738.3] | 1.00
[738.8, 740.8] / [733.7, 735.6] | 1.04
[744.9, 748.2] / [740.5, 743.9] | 0.89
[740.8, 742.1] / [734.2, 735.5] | 1.10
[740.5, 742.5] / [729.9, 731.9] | 1.04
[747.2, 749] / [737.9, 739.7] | 0.89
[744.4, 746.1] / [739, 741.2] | 0.96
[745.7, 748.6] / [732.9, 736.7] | 0.96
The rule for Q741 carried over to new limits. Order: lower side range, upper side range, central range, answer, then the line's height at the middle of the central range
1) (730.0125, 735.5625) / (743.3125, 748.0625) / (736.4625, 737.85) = -0.103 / 245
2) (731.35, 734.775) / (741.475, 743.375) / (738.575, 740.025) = 0.080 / 263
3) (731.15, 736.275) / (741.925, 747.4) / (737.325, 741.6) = -0.047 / 251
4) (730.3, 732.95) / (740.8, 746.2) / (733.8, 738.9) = 0.093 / 254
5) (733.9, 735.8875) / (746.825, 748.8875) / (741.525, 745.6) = -0.412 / 234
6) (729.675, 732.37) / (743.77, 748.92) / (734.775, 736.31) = 0.071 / 246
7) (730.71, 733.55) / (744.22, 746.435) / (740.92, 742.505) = -0.046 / 248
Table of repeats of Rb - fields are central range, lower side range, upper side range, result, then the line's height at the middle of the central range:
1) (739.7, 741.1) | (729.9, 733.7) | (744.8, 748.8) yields -0.05 mag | 241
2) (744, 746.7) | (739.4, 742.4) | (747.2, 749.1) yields -0.01 mag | 240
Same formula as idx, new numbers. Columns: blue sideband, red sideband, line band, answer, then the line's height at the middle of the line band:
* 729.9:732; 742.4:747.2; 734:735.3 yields 0.018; 249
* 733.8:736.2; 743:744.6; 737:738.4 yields -0.080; 244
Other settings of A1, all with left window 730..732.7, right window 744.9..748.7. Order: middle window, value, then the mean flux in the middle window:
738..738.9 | -0.07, 258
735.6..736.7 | 0.03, 238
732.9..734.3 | 0.01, 247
